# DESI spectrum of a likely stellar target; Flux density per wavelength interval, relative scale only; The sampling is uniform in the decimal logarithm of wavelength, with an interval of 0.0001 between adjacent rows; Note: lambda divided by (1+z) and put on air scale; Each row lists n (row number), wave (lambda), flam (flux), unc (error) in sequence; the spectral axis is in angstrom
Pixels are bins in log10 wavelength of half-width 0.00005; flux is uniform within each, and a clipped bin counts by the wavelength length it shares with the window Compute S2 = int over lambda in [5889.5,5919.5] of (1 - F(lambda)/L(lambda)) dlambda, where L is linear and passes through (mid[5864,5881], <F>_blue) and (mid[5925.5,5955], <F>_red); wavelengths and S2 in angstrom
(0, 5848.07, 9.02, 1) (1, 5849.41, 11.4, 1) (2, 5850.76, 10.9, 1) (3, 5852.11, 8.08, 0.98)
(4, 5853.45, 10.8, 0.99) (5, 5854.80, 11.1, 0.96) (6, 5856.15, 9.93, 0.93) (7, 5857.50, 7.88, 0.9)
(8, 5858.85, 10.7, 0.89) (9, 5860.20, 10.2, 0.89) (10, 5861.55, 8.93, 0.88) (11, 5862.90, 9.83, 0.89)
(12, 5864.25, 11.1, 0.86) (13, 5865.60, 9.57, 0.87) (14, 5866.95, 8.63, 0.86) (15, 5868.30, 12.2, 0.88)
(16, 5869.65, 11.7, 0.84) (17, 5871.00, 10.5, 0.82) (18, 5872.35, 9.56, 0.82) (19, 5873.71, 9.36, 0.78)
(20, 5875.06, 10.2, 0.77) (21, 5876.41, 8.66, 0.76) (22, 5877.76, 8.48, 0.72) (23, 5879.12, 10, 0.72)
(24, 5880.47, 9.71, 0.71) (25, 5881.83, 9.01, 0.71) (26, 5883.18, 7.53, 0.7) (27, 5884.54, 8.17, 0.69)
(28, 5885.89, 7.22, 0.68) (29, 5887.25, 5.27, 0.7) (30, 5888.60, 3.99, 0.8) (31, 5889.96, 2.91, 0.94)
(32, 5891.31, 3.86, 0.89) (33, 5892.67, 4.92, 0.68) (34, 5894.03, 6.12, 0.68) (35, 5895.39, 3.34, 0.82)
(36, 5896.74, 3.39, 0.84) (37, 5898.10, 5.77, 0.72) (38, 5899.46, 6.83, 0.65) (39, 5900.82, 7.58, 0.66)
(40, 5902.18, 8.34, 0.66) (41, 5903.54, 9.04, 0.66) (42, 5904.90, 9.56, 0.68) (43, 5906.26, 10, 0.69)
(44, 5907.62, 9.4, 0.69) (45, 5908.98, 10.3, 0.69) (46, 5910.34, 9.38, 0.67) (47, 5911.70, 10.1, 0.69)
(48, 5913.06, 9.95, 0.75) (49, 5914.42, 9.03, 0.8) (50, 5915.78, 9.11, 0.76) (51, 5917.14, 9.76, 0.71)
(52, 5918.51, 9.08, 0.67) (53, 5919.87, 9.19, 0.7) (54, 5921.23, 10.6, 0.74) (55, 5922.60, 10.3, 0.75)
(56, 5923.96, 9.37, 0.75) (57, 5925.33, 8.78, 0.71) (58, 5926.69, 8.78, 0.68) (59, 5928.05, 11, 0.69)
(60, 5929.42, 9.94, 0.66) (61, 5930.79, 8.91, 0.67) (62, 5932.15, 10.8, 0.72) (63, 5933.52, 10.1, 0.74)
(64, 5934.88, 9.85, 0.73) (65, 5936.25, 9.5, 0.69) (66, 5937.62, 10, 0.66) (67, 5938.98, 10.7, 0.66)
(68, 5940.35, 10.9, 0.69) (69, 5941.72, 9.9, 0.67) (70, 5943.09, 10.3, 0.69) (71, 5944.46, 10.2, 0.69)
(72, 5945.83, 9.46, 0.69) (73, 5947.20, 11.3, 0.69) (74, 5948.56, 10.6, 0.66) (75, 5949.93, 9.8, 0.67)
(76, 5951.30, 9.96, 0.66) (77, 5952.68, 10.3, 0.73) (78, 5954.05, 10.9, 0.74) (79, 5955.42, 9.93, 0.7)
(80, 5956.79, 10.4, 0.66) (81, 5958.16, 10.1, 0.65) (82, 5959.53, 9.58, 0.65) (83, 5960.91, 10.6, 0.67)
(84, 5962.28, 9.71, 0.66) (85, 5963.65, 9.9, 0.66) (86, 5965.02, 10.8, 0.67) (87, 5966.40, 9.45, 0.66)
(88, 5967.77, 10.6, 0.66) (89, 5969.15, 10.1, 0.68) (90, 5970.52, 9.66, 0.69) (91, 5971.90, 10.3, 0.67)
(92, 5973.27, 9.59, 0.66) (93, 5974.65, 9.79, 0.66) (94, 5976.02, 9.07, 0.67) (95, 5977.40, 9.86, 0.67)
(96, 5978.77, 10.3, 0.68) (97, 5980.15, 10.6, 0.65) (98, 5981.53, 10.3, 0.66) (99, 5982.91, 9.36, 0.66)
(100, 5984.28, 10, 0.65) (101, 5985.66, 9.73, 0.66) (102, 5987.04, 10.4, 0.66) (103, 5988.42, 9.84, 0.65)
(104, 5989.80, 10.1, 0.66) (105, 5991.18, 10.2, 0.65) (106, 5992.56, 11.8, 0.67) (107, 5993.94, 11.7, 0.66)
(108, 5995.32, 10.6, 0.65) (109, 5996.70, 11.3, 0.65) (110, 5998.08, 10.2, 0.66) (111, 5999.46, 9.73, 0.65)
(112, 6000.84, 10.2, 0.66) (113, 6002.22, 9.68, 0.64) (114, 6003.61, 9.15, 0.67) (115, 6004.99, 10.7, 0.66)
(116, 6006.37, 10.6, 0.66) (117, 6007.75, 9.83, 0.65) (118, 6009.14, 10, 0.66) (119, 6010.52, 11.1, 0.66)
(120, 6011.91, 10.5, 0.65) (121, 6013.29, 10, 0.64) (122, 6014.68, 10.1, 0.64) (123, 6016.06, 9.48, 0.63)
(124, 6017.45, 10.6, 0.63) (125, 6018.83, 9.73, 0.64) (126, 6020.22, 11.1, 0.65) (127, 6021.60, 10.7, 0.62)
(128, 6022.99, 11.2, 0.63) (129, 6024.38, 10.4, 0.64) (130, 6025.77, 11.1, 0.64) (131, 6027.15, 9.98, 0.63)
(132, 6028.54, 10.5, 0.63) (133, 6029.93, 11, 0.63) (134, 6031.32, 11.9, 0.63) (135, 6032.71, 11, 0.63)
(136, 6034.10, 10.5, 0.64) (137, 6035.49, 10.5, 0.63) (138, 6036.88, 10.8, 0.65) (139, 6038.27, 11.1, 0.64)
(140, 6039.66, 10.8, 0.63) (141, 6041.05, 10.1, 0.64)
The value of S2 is 7.1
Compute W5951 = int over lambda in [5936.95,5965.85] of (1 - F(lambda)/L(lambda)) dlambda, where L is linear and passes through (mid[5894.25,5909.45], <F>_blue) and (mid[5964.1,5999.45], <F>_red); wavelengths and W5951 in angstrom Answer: -3.4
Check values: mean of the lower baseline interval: 7.51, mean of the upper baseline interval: 10.2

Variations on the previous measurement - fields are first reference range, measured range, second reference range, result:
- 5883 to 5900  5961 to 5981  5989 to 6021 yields -2.7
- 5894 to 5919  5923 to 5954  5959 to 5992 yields -3.3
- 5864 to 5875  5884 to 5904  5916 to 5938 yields 8.6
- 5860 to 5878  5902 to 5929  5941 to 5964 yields 1.3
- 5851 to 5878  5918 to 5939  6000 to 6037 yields 0.7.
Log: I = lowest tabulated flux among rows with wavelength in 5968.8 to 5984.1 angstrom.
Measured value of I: 9.07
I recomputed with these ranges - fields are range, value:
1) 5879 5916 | 2.91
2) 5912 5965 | 8.78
